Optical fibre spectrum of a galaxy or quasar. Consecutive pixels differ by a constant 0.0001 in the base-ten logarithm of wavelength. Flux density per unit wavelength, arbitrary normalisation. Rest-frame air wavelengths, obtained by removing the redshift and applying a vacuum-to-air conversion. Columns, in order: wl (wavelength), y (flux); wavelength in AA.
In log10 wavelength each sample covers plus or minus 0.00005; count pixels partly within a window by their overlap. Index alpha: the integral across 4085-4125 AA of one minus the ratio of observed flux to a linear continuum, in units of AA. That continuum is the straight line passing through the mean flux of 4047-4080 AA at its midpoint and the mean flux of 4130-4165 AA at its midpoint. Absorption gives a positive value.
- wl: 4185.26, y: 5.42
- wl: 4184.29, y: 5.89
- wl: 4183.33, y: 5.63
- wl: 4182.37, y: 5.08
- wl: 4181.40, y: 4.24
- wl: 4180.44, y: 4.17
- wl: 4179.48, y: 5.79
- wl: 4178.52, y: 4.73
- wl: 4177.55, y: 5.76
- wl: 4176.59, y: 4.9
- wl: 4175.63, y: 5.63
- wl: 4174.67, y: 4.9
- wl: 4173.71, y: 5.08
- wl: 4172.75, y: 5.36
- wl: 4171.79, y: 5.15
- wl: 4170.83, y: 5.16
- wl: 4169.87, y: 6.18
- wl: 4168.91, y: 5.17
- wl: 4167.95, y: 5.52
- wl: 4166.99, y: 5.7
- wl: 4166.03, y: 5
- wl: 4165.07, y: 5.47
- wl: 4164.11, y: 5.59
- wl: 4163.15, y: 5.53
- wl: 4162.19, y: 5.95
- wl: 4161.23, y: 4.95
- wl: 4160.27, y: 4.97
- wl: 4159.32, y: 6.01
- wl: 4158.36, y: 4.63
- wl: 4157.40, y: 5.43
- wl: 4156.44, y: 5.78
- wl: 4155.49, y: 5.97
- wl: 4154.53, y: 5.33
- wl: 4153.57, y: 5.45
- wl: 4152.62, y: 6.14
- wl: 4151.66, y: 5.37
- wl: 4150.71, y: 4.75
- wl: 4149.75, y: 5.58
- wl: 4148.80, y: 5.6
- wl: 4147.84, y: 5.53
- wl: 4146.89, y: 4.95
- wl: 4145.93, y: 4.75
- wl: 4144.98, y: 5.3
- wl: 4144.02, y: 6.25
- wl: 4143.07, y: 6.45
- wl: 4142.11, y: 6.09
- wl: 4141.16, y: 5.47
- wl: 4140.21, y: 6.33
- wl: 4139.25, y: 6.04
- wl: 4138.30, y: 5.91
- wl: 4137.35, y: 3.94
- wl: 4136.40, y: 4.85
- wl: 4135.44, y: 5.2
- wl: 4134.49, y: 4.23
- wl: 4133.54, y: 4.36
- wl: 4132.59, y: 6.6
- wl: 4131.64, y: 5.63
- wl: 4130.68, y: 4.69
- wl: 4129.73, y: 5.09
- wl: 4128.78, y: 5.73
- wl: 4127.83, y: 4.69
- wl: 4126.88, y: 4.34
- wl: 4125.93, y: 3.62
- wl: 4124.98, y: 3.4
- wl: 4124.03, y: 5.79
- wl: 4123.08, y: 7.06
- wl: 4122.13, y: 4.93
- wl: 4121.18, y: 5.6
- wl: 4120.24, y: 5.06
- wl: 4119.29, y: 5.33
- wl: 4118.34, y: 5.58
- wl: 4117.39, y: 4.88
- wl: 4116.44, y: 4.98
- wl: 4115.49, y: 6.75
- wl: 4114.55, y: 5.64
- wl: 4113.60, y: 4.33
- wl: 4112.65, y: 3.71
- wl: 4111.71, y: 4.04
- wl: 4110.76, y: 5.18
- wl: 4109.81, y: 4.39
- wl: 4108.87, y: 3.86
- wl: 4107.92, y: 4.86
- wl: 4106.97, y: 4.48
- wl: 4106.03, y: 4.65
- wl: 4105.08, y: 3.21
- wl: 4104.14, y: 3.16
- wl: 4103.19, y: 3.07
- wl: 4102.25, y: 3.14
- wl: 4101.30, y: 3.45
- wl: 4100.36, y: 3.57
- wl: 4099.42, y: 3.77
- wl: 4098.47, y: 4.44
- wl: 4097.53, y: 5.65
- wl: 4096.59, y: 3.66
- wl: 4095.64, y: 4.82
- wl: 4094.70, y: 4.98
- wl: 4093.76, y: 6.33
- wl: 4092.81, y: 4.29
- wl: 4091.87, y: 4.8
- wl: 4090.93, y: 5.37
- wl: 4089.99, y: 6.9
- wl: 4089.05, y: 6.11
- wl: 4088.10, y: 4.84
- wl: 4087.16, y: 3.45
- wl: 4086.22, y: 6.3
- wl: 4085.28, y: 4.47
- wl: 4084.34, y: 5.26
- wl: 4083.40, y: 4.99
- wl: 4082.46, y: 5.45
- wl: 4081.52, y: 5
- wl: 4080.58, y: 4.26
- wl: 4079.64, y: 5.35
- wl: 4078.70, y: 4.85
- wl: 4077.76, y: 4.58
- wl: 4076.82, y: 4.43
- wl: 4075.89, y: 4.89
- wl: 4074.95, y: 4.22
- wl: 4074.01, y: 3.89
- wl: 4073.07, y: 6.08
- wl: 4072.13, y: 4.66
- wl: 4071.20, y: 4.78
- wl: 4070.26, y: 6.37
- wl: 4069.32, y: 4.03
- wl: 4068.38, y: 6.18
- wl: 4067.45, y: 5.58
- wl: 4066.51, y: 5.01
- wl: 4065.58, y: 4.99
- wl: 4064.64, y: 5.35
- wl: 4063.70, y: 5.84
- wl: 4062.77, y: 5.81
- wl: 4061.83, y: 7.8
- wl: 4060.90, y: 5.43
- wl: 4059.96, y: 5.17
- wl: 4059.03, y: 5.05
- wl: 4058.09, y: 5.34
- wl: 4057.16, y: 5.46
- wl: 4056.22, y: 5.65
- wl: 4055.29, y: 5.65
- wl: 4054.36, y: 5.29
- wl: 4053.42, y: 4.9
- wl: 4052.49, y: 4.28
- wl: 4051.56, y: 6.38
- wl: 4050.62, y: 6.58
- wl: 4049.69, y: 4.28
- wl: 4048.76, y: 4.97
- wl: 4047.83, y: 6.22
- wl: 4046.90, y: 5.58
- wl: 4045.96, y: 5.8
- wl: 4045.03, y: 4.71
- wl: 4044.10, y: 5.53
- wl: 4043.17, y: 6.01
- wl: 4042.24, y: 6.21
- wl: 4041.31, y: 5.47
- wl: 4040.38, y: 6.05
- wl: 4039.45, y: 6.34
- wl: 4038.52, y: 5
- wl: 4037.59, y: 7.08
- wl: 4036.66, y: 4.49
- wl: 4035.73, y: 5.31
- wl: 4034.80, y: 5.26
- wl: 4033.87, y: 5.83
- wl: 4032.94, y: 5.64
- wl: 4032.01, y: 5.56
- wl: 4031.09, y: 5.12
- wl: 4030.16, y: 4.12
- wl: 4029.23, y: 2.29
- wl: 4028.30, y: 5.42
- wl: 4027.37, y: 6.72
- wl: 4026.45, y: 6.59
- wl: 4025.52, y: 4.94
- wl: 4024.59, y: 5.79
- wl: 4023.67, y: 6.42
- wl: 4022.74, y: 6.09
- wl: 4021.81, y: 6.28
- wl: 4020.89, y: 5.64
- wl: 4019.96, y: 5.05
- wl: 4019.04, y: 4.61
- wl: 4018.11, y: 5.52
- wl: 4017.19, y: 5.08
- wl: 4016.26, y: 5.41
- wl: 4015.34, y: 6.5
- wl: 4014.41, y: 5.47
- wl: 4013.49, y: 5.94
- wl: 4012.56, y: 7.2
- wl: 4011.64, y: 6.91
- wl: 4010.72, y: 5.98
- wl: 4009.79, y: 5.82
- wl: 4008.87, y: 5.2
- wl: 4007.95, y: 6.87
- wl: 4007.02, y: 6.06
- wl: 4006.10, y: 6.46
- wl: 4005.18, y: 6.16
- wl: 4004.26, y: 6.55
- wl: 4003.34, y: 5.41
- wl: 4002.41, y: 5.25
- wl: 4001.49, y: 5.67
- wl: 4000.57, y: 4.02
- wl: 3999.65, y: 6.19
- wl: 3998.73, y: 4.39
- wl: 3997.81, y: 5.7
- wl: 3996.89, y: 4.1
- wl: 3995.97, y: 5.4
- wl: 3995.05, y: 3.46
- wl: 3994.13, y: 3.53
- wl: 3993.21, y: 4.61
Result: 4.5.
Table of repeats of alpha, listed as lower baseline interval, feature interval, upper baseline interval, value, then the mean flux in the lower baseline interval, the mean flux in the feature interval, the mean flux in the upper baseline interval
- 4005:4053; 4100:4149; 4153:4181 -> 4.7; 5.65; 4.92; 5.35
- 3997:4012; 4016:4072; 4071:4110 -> -2.8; 5.74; 5.48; 4.64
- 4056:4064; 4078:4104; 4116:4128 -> 3.1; 5.73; 4.74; 5.03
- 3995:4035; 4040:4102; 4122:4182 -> 3.2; 5.57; 5.18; 5.31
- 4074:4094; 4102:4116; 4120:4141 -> 2.1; 5.01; 4.32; 5.15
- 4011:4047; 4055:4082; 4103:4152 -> 0.8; 5.62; 5.23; 5.04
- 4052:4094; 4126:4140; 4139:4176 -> 0.9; 5.21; 5.07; 5.5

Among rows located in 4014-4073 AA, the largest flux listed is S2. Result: 7.8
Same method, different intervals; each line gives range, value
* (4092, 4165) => 7.06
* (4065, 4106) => 6.9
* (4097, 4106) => 5.65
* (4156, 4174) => 6.18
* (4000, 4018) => 7.2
